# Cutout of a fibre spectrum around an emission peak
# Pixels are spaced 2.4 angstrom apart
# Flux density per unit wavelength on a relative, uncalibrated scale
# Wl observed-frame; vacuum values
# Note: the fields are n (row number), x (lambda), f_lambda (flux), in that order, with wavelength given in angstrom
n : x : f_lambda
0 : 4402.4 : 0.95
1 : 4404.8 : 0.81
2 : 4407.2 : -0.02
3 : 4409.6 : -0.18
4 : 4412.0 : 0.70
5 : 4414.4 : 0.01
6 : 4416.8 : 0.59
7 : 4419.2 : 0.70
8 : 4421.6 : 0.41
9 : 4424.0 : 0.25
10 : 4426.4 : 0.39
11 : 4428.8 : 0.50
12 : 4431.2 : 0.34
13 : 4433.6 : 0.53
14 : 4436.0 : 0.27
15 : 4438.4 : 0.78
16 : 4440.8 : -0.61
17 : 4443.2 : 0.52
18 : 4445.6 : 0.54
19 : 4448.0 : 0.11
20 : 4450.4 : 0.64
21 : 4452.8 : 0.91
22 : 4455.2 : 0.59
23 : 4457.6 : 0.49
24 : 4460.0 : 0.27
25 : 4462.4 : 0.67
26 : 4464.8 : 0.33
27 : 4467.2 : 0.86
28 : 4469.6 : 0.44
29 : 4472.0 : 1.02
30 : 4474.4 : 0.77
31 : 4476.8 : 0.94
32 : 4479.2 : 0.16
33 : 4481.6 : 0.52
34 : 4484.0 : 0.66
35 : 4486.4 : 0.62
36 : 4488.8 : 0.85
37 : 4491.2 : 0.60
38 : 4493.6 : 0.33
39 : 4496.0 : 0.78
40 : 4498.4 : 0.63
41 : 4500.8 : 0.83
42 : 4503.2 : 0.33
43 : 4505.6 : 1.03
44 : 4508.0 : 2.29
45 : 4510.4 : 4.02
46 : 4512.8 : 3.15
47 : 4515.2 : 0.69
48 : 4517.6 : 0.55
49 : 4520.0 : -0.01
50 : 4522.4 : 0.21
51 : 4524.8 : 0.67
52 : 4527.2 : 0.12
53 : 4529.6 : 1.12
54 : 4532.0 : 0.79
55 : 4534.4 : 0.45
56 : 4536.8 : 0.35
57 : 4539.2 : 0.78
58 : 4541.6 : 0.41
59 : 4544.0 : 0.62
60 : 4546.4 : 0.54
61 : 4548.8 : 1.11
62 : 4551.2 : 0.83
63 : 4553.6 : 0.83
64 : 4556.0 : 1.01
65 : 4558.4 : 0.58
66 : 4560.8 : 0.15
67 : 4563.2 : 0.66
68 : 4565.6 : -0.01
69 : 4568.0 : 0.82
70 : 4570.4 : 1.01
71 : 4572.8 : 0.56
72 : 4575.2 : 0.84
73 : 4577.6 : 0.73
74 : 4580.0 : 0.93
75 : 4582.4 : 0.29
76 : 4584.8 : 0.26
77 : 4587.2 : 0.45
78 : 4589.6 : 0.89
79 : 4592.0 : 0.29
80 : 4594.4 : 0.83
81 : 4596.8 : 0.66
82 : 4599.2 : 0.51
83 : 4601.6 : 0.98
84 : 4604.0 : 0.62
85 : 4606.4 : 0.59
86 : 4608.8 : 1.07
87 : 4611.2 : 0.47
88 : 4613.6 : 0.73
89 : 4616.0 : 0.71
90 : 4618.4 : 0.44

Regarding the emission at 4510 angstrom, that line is [O II]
